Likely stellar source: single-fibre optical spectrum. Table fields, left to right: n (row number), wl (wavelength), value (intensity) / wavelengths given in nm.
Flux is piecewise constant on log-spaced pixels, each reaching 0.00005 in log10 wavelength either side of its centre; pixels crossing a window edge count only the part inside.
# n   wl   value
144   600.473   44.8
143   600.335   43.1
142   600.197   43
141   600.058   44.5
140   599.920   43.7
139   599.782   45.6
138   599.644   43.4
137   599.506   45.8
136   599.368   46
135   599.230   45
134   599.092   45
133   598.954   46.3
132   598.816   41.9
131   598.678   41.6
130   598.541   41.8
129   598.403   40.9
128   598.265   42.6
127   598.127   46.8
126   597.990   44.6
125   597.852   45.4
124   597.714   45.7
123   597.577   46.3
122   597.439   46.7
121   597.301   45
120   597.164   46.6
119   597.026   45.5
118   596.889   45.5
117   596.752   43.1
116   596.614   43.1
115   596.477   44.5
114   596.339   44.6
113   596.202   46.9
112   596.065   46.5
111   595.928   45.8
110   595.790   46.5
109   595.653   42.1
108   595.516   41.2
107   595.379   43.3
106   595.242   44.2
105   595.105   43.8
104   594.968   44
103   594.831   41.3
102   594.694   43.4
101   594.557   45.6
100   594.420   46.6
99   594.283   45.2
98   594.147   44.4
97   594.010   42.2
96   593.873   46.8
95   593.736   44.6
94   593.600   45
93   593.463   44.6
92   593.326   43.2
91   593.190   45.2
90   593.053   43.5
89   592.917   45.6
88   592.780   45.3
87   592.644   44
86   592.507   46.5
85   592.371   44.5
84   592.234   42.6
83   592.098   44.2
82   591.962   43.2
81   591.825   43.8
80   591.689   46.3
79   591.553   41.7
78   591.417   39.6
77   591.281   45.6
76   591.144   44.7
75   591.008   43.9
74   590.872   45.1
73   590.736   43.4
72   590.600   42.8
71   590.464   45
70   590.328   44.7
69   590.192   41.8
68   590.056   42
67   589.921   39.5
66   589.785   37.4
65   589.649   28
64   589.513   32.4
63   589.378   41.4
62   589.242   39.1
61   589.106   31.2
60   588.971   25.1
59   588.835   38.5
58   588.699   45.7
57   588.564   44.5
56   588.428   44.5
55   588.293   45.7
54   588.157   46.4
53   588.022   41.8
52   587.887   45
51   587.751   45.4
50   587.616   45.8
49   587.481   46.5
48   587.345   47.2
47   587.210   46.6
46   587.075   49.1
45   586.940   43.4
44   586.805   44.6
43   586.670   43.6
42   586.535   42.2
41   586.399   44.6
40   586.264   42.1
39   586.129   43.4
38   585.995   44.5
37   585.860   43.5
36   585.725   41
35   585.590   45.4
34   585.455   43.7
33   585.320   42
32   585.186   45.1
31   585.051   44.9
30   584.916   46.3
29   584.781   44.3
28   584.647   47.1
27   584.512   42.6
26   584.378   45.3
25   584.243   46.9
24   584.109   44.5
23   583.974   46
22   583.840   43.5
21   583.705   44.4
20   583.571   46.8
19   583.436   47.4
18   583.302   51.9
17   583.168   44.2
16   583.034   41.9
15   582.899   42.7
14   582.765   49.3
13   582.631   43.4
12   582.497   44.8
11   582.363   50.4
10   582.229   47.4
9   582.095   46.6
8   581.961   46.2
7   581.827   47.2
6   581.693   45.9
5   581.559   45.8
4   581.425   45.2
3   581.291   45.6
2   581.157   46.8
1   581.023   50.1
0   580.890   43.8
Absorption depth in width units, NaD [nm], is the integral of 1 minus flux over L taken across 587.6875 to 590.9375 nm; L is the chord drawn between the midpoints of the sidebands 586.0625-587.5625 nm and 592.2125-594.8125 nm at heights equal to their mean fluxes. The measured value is 0.30 nm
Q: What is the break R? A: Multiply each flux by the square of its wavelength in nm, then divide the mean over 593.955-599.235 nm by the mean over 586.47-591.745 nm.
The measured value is 1.08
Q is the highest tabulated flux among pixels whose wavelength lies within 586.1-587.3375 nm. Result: 49.1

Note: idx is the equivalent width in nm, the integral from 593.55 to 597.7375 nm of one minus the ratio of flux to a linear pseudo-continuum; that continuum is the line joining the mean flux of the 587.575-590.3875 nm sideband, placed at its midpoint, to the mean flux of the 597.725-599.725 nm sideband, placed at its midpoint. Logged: -0.176 nm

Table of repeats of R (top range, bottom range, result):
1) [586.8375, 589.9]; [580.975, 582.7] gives 0.91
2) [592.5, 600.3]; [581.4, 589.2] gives 1.04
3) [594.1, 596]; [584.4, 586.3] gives 1.03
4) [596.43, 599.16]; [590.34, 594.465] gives 1.02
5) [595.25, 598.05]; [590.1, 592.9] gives 1.04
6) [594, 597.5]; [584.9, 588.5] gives 1.03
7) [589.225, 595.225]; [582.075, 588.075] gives 0.98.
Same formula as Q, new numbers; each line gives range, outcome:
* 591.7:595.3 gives 46.8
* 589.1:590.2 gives 42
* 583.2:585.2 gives 51.9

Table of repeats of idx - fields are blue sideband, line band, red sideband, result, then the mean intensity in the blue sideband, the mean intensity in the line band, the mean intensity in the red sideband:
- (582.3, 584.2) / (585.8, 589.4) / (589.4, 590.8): -0.09 nm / 45.8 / 43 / 39.8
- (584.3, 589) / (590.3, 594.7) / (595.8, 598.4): 0.04 nm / 44.1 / 44.3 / 45.2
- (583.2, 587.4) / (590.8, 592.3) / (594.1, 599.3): 0.03 nm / 45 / 43.7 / 44.5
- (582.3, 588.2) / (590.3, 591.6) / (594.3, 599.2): 0.03 nm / 45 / 43.6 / 44.4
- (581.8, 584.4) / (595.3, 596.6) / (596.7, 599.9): 0.01 nm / 46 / 44.5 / 44.7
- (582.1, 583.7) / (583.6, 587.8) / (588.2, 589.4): -0.16 nm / 46.3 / 44.7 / 39.6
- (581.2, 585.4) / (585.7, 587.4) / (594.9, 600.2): 0.04 nm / 45.7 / 44.4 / 44.5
